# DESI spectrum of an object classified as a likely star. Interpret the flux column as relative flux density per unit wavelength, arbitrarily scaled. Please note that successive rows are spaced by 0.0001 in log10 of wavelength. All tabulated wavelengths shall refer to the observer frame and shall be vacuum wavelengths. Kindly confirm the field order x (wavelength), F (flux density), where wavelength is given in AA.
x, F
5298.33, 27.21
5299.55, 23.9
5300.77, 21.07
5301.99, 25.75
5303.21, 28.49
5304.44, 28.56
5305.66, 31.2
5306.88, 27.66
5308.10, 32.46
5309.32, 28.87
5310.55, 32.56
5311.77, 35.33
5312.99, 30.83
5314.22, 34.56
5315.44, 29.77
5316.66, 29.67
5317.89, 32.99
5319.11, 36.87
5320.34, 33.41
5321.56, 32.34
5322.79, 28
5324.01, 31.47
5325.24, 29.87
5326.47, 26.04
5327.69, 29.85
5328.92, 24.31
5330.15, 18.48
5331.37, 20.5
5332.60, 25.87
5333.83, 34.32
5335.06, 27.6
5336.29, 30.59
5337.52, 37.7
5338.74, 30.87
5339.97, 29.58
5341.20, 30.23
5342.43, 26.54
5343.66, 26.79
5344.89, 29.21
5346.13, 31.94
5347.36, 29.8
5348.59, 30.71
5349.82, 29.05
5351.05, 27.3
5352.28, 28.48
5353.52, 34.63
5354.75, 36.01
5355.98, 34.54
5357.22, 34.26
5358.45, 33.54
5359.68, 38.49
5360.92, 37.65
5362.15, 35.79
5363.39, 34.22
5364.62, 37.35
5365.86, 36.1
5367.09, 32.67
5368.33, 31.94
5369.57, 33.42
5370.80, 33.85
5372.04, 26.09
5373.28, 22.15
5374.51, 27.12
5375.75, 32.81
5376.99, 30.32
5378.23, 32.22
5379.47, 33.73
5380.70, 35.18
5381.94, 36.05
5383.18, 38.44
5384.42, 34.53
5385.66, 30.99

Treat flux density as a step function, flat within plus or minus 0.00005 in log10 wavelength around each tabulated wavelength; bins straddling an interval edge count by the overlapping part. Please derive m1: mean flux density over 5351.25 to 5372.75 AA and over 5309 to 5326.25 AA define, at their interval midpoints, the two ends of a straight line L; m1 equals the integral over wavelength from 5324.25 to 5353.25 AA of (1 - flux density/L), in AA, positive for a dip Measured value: 3.7 AA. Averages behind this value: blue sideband 31.8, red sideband 33.9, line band 28.6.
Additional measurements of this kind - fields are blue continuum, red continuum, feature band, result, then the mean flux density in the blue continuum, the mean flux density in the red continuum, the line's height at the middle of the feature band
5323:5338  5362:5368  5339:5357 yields 0.6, 28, 35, 31.5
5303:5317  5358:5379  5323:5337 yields 1.9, 30.9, 32.7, 31.5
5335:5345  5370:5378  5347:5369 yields -3.0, 30.1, 29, 29.5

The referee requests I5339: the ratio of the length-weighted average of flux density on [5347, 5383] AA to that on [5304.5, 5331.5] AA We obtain 1.1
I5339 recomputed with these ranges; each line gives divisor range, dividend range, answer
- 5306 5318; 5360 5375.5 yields 1.03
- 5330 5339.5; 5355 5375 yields 1.15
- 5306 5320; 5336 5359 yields 0.97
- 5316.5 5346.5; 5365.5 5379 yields 1.05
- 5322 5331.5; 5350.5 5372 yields 1.28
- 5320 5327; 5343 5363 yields 1.08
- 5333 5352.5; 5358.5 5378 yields 1.09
